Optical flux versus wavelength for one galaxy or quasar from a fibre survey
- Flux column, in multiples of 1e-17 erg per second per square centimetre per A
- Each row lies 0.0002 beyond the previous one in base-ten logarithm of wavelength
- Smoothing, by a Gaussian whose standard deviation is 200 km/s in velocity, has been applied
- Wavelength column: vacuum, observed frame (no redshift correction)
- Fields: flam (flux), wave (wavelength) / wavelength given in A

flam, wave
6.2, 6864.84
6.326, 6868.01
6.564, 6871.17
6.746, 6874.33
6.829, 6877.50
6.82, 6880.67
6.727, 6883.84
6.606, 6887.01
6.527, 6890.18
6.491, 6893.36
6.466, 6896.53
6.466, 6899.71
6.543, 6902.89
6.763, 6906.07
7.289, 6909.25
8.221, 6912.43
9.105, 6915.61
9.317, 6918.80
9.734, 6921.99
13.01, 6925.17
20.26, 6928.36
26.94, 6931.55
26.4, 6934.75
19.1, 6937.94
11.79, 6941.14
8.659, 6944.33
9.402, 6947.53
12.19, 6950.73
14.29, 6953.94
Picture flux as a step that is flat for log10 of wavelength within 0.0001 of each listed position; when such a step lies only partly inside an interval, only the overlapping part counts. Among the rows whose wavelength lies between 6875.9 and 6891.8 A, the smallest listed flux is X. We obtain 6.527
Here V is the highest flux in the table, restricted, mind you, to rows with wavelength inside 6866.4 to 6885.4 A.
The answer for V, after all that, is 6.829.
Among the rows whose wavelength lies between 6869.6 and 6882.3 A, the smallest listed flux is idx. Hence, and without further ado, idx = 6.564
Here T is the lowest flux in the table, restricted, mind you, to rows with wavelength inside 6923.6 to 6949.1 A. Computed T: 8.659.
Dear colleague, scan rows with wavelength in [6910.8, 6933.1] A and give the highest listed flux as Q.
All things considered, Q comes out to 26.94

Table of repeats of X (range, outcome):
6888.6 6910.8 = 6.466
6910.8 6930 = 8.221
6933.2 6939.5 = 19.1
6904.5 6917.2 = 6.763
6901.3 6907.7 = 6.543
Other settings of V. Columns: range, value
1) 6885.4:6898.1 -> 6.606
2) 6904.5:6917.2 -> 9.105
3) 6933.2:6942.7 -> 26.4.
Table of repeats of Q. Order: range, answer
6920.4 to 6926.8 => 13.01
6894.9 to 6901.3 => 6.466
